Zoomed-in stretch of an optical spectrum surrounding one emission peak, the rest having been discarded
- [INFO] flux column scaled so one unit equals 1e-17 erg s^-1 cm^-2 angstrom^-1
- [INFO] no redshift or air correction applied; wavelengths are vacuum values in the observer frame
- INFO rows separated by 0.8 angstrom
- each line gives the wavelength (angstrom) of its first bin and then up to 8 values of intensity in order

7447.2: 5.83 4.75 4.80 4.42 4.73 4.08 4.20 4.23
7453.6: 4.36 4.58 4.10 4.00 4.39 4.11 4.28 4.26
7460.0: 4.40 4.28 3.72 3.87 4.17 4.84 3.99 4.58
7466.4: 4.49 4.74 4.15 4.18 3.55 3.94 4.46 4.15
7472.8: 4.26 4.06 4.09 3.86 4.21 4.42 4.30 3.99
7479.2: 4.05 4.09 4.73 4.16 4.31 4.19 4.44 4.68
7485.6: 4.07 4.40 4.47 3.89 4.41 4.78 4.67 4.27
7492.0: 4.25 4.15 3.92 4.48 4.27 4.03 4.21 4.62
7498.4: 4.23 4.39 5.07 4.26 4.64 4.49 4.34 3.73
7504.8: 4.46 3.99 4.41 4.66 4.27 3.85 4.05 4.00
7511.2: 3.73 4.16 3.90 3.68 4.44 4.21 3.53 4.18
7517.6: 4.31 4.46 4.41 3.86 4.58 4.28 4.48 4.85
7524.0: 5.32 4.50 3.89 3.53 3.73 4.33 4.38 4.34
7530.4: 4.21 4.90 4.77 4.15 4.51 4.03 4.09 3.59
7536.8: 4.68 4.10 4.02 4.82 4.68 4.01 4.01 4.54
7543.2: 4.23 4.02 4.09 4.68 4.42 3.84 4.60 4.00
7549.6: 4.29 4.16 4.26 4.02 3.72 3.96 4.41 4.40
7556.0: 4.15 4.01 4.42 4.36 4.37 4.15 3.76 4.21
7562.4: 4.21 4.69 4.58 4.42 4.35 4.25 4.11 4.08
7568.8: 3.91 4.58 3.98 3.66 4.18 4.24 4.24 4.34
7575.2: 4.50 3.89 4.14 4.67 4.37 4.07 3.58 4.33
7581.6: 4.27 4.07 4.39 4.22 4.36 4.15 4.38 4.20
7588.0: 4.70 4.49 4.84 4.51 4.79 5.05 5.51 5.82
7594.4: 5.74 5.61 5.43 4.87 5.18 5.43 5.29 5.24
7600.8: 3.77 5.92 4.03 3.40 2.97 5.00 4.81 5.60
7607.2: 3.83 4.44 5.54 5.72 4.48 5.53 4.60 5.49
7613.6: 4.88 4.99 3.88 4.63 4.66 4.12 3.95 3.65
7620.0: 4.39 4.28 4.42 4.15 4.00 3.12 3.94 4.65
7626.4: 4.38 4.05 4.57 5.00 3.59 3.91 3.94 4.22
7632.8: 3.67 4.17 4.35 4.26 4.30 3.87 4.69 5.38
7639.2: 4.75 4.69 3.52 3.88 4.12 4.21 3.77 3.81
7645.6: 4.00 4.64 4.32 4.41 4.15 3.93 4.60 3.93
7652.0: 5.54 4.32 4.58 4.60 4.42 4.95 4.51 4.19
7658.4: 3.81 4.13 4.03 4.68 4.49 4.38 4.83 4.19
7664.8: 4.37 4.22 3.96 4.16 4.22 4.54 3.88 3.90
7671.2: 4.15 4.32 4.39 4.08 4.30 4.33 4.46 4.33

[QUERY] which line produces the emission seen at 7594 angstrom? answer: [S II] 6716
